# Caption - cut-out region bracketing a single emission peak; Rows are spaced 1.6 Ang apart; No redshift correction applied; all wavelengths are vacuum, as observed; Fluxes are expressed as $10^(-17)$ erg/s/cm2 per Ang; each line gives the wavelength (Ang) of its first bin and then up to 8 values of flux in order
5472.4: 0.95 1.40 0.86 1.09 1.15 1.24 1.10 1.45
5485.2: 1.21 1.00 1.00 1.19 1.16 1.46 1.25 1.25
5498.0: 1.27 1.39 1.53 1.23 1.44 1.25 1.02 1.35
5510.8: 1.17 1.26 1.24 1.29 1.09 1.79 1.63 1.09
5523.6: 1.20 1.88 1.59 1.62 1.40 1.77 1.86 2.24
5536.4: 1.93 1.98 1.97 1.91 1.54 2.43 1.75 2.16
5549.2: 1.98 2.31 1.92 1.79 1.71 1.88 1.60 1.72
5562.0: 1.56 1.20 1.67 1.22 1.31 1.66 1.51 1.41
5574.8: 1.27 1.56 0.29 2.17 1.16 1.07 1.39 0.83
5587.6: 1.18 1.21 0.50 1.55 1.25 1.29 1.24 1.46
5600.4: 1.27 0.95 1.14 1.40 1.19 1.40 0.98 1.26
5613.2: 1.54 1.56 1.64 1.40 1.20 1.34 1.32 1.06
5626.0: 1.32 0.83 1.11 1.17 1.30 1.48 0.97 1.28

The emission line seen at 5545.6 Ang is Mg II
